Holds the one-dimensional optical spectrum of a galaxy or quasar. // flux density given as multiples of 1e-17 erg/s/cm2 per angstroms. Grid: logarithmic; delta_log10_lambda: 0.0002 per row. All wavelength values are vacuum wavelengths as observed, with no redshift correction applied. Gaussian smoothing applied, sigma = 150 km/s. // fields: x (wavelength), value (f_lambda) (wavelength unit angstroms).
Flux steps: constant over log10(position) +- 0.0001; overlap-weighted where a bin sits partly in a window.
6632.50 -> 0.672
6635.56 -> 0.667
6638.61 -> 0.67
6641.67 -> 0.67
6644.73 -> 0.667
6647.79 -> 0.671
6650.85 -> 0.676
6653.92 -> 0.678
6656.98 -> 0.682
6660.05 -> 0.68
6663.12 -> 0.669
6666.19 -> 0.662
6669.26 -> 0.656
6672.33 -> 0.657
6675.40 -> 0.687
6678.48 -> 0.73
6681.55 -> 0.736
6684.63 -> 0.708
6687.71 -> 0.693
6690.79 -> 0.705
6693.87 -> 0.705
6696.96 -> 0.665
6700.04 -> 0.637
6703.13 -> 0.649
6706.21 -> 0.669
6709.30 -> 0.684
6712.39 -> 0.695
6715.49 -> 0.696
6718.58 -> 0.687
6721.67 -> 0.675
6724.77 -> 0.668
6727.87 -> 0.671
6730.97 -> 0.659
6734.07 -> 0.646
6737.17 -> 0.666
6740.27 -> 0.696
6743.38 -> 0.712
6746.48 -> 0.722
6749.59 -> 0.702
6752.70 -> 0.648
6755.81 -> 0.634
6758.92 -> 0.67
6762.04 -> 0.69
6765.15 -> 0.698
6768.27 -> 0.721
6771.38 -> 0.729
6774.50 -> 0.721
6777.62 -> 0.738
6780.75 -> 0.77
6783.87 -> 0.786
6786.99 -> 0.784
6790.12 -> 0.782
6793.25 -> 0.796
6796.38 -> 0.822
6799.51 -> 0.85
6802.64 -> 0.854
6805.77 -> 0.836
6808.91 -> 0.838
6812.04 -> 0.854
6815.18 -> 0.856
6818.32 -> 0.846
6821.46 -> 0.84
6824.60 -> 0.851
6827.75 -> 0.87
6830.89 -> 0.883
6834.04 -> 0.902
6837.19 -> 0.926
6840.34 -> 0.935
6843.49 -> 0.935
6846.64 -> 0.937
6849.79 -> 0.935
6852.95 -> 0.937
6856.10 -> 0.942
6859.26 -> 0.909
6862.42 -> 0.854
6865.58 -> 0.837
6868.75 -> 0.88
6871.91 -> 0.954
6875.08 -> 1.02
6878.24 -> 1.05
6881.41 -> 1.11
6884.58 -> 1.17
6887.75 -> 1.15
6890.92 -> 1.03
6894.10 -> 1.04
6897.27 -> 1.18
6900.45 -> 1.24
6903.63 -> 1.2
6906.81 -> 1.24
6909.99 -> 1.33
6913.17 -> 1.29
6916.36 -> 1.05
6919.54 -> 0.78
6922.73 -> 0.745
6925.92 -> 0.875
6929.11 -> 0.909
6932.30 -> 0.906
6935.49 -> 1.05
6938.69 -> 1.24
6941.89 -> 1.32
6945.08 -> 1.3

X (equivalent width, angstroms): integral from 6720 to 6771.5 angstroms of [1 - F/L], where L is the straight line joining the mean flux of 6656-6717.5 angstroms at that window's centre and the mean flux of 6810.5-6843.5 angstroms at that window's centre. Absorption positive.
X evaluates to 5.6 angstroms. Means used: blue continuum 0.683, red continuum 0.879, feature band 0.682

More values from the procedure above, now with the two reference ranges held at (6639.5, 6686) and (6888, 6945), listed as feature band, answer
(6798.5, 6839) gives 3.1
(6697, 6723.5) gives 3.0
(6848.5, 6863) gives 1.1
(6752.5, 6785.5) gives 5.5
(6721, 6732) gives 1.6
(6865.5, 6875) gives 0.9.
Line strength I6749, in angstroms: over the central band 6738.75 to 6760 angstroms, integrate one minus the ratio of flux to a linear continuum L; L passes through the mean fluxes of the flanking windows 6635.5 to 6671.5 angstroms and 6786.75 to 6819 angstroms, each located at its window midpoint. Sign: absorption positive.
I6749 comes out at 2.5 angstroms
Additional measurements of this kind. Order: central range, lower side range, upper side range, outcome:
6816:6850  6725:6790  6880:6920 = 1.7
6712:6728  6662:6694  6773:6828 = 1.1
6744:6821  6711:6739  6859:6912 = 5.1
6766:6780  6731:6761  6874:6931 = 0.3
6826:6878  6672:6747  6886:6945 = 2.6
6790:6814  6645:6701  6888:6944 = 1.8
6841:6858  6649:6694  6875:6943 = 0.9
